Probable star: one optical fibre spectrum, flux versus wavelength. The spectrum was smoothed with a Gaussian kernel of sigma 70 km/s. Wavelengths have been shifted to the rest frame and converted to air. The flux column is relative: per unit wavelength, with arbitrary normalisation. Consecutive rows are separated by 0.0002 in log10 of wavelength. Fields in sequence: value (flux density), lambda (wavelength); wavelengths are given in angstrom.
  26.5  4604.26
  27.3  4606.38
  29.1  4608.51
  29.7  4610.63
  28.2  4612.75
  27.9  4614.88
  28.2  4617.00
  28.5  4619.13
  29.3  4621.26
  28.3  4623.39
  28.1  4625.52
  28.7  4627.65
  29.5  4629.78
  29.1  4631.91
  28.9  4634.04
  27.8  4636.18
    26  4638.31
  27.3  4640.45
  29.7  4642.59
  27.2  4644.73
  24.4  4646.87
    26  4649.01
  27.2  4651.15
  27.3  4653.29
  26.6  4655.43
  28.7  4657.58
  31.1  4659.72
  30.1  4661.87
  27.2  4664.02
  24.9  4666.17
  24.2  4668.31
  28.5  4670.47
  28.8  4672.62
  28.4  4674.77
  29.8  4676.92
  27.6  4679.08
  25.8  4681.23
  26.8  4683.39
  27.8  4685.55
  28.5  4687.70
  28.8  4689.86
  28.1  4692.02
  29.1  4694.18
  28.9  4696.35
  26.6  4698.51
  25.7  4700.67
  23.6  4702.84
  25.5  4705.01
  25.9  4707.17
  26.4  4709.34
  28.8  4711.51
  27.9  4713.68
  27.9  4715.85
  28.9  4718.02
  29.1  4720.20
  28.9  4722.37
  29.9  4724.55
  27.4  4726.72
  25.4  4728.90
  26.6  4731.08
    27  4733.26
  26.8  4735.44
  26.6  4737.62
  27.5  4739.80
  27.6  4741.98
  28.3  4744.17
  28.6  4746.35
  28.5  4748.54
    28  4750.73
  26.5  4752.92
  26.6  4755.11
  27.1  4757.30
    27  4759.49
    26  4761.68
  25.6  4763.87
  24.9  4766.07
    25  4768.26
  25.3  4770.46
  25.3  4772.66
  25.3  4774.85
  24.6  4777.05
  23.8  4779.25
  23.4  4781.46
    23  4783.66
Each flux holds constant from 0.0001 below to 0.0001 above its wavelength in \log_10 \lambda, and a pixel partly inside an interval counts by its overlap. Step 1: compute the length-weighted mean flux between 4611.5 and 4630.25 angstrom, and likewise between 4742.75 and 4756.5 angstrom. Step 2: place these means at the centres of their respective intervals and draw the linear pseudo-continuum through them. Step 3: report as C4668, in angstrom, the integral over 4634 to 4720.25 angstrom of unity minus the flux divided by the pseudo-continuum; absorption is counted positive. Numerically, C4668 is 2.1 angstrom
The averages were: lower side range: 28.5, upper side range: 27.7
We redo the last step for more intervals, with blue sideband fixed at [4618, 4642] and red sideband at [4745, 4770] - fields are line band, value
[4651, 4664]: -0.2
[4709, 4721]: -0.4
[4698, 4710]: 0.8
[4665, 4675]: 0.4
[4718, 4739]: -0.4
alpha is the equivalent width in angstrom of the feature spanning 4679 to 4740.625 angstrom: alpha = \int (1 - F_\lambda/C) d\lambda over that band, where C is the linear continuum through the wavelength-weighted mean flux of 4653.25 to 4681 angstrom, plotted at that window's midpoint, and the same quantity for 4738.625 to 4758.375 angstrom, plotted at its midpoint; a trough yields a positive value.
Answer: 0.9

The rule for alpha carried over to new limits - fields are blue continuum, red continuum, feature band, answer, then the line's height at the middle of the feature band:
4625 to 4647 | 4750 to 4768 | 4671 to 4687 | -0.3 angstrom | 27.4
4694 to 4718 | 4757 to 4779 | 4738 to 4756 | -1.2 angstrom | 26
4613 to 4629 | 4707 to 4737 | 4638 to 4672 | 1.0 angstrom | 28.2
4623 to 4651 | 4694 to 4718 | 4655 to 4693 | -0.8 angstrom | 27.3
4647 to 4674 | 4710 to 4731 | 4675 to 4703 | 0.1 angstrom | 27.8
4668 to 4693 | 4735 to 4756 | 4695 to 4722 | 0.5 angstrom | 27.7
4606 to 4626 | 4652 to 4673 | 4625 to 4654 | 0.5 angstrom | 28.1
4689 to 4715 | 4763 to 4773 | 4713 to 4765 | -2.9 angstrom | 26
